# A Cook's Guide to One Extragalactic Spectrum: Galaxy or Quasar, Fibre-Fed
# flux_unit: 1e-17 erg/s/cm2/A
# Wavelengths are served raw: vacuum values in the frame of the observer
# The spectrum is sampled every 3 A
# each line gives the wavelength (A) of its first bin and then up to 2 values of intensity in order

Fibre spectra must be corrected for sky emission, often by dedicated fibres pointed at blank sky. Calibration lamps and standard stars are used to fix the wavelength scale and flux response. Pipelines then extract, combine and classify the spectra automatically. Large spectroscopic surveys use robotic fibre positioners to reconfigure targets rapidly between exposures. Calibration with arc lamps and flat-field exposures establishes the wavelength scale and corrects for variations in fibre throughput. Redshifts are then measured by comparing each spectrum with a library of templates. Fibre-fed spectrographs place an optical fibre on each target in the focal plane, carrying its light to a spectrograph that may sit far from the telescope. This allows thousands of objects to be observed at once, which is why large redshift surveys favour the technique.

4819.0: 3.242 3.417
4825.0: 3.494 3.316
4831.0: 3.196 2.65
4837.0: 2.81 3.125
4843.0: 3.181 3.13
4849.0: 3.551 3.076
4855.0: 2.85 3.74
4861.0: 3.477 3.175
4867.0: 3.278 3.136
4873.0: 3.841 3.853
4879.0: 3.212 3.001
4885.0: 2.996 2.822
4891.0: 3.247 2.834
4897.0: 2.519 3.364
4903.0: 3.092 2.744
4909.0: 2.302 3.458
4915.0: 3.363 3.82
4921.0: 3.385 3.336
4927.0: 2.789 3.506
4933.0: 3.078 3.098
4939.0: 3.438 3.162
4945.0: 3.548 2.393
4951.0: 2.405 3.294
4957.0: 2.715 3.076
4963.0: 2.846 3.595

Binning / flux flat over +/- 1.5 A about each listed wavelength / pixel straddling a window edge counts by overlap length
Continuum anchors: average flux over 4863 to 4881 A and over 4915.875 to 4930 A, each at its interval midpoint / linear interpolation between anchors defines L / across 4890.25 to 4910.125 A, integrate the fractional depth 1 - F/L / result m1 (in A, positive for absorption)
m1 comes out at 3.0 A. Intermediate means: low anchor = 3.41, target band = 2.87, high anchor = 3.35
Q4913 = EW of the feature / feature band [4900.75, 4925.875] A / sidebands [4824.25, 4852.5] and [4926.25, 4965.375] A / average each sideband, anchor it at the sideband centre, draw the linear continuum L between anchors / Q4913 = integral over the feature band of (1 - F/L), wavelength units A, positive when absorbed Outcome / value -0.9 A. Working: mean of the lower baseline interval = 3.15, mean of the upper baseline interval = 3.04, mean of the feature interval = 3.19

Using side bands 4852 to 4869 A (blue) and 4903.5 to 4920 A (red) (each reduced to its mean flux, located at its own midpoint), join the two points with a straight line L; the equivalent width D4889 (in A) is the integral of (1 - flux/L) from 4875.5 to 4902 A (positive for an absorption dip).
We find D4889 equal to 1.15 A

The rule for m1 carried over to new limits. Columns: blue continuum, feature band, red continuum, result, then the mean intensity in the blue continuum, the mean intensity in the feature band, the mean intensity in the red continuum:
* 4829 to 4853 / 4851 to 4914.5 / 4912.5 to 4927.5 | 1.86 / 3.09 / 3.15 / 3.38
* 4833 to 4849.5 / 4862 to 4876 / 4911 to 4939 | -1.20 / 3.06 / 3.41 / 3.32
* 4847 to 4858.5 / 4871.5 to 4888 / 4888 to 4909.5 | -1.52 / 3.26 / 3.33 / 2.89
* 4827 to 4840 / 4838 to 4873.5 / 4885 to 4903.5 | -3.40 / 3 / 3.27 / 2.97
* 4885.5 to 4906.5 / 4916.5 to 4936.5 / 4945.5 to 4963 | -2.82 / 2.96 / 3.3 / 2.83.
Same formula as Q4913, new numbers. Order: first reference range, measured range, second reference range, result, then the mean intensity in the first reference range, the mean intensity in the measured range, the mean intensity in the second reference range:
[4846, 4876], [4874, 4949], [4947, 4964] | -2.2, 3.36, 3.14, 2.8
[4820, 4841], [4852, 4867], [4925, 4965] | -0.8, 3.15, 3.28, 3.04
